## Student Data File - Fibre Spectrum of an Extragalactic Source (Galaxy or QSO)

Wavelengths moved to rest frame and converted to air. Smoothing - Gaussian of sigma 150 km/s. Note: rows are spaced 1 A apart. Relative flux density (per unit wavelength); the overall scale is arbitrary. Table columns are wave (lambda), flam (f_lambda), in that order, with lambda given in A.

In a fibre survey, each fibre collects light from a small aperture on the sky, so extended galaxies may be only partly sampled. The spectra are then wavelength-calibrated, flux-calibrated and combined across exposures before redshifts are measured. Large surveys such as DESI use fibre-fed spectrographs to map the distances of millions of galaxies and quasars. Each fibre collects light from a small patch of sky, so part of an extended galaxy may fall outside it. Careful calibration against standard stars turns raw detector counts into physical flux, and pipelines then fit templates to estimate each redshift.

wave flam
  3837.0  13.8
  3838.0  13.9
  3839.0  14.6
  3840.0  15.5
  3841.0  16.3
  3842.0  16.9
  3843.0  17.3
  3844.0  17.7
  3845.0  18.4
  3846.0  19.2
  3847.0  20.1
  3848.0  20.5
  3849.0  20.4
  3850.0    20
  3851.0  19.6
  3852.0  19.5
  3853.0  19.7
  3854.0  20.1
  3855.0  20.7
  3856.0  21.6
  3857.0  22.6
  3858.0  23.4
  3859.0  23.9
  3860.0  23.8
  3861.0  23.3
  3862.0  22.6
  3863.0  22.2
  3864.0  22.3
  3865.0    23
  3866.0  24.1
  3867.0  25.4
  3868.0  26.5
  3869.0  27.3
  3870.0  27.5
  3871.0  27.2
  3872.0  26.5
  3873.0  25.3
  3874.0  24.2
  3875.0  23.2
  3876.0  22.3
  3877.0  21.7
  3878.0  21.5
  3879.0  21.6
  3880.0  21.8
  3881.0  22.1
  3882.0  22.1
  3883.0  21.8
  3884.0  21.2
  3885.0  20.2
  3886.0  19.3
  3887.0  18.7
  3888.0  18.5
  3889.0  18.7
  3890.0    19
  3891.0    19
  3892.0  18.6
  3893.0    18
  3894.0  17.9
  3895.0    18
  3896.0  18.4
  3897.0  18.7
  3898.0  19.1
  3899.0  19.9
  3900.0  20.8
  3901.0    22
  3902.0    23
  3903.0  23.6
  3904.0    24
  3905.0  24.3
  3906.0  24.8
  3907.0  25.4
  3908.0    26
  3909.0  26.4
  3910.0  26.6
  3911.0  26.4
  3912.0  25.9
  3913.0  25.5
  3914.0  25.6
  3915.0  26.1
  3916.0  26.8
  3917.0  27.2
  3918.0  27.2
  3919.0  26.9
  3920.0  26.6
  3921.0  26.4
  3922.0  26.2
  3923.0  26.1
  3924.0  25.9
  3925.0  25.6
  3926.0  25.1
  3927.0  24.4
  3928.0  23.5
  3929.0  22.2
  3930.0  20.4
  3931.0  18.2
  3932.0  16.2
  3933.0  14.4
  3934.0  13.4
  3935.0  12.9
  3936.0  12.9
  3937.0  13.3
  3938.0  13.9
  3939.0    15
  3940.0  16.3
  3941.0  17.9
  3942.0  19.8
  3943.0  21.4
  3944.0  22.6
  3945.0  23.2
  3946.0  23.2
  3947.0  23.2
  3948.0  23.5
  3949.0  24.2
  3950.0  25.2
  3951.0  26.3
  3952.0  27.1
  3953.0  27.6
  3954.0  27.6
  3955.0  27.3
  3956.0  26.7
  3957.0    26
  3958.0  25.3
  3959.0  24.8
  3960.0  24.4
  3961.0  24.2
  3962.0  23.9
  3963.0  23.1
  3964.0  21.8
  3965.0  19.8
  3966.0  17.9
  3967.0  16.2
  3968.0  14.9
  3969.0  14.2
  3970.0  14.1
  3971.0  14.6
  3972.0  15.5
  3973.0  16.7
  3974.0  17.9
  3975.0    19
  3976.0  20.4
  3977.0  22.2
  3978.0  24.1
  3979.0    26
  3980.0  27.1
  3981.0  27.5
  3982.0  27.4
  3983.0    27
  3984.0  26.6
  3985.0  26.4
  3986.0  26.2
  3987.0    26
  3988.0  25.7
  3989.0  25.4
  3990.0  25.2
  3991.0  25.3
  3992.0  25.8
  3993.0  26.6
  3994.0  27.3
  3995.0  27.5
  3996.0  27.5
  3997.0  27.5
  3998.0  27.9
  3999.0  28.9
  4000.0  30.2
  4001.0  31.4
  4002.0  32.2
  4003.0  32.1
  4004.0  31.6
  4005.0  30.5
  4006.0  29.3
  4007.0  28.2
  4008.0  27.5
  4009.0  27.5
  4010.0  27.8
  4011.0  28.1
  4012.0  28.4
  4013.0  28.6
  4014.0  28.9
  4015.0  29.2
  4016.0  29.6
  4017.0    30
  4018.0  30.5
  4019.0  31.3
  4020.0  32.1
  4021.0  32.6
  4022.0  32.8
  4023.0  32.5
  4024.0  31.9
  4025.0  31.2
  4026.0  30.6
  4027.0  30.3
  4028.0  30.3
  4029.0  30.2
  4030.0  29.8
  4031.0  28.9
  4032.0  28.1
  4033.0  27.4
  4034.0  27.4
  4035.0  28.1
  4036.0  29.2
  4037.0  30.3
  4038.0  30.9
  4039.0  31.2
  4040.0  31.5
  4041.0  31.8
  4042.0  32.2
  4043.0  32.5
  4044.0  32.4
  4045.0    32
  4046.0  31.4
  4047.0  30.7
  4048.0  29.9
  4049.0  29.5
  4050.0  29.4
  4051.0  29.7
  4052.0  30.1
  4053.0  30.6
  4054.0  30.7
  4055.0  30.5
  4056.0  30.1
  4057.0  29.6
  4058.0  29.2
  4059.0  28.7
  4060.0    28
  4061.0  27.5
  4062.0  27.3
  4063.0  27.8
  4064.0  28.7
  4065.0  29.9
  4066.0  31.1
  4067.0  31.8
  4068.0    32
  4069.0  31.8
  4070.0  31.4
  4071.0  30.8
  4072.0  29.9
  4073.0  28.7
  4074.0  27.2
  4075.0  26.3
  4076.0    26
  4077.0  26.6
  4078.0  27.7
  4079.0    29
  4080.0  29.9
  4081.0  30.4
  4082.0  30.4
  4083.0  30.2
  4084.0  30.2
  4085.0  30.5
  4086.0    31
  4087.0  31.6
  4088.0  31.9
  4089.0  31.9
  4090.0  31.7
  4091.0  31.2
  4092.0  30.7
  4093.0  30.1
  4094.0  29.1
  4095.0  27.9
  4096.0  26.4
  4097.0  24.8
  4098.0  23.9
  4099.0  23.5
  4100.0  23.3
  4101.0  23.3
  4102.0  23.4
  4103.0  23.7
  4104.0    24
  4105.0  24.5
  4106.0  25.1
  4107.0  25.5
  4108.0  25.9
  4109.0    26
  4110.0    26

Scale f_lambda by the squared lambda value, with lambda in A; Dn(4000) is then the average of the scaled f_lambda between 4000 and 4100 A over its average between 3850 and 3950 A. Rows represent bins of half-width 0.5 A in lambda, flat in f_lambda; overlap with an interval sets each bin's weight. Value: 1.5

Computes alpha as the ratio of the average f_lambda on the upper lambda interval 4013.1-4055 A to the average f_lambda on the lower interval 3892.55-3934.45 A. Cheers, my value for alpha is 1.32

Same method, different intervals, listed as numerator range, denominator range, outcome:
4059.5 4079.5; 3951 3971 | 1.30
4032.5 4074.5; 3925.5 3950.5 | 1.54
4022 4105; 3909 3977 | 1.34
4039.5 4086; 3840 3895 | 1.40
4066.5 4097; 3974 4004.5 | 1.12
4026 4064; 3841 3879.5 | 1.35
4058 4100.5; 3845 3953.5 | 1.31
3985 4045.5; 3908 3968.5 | 1.30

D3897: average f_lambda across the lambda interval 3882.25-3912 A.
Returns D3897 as 21.4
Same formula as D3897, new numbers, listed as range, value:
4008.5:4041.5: 30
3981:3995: 26.3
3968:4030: 26.9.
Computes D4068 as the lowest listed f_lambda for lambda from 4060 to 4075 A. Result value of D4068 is 26.3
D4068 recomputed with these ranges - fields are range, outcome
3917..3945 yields 12.9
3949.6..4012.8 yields 14.1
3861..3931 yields 17.9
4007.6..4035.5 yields 27.4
